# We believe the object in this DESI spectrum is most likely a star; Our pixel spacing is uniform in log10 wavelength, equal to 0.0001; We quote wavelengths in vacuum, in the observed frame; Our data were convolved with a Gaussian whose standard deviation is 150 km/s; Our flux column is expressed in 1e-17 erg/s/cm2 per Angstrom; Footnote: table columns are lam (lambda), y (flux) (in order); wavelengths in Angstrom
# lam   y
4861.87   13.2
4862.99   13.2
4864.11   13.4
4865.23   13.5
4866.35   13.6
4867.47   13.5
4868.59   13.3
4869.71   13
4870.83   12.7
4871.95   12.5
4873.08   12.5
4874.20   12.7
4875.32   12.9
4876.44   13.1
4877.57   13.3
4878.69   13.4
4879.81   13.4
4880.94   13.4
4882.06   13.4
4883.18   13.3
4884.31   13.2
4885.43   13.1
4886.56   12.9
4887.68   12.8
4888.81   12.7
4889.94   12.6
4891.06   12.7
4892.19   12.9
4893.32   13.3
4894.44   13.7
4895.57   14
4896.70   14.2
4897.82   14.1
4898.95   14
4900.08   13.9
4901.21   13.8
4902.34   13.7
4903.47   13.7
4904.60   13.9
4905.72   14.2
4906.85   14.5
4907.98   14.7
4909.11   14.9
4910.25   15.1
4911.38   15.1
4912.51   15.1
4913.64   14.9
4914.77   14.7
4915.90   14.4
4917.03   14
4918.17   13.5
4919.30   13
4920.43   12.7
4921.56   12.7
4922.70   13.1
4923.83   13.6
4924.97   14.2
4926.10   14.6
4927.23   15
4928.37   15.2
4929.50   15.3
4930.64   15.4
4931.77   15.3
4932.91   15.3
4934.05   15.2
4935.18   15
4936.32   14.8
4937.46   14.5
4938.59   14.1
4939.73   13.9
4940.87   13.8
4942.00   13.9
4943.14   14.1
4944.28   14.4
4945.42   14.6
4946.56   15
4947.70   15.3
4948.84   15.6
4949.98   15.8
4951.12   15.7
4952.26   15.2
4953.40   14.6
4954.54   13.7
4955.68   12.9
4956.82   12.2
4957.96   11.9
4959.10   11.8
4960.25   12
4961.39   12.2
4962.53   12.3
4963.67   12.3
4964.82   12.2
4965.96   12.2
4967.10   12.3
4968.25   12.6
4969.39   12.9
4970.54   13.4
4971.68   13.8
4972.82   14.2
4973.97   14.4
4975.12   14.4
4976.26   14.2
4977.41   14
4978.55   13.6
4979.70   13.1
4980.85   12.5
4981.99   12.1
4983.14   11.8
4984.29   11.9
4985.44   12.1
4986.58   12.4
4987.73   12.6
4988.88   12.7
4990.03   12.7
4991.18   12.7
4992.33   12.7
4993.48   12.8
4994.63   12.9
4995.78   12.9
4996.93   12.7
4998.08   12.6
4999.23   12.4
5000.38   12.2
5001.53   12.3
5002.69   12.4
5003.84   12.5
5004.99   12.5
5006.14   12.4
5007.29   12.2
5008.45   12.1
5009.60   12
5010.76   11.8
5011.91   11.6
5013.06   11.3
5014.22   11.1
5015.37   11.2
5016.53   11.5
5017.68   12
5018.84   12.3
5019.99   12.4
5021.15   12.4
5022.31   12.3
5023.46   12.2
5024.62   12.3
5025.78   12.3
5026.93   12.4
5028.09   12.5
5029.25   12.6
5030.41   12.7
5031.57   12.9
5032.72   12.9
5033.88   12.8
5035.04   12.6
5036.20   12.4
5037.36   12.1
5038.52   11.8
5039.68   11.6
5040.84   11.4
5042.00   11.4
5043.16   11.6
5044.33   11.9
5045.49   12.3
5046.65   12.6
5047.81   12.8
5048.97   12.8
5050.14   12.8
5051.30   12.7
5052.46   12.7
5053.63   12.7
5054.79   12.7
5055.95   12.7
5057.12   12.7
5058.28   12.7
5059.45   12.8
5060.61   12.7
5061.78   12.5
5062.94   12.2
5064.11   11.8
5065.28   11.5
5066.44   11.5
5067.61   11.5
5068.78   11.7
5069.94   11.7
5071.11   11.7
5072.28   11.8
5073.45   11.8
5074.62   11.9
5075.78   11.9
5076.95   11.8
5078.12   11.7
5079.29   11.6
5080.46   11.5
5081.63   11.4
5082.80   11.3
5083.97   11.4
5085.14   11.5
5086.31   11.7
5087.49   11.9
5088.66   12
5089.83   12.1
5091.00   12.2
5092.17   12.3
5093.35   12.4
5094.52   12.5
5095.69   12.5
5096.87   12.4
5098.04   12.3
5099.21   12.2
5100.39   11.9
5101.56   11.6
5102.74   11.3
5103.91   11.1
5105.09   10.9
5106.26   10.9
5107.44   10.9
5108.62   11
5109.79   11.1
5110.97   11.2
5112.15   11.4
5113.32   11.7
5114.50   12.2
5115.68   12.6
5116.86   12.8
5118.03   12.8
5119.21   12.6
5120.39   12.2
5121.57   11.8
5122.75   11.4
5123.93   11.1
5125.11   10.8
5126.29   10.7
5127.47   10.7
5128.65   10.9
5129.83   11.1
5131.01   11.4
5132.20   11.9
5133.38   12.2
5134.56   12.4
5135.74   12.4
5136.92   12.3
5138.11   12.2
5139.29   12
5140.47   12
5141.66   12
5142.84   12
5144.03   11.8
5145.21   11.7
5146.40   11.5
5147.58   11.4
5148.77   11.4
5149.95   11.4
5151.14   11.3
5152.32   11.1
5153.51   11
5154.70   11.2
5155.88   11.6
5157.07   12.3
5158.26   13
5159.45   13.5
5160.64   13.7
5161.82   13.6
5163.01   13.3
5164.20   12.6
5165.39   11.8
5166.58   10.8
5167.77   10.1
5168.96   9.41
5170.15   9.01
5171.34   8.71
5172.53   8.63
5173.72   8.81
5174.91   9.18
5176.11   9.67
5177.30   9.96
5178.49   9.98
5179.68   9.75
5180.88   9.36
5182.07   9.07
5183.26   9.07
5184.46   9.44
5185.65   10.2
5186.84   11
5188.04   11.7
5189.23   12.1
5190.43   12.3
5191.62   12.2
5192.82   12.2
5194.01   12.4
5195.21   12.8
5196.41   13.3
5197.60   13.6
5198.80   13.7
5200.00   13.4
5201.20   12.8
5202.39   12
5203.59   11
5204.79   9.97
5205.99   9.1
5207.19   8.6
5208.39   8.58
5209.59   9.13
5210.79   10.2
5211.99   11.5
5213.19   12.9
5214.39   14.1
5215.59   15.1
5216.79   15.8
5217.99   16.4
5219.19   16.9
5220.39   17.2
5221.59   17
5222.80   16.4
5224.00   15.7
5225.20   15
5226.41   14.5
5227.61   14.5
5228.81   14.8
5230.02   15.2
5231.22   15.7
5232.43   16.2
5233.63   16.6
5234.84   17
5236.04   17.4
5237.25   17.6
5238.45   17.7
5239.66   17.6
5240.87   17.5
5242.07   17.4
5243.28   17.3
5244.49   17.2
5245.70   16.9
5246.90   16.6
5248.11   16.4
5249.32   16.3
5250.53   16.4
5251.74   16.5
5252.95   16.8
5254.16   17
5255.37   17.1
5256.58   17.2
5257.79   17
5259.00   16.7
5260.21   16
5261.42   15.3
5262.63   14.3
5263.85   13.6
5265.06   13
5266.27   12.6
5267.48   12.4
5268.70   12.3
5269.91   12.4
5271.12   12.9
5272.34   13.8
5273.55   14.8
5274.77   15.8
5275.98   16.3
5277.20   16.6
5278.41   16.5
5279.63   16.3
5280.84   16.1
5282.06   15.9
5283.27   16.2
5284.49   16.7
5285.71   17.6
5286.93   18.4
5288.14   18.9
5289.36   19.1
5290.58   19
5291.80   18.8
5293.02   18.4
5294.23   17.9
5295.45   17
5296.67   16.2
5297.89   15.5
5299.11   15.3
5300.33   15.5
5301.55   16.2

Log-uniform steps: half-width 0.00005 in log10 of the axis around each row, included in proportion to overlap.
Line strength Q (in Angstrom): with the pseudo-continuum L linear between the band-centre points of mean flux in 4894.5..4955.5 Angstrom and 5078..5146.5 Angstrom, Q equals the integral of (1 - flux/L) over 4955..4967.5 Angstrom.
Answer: 1.5 Angstrom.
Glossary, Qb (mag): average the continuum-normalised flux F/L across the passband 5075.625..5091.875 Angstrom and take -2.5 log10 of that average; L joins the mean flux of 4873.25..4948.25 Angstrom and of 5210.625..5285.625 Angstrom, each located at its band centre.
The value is 0.257 mag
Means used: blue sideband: 14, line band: 11.7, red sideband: 15.7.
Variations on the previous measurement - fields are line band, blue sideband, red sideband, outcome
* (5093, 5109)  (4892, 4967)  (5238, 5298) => 0.281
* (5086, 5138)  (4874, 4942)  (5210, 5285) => 0.259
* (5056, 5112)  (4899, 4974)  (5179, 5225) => 0.111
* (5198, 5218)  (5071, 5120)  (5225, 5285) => 0.224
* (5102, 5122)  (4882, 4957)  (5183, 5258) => 0.219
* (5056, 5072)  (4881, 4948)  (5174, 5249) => 0.142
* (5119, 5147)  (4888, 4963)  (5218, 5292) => 0.296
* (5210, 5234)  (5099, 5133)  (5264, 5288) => -0.083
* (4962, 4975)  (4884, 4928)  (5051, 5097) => 0.013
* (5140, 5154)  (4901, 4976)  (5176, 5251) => 0.190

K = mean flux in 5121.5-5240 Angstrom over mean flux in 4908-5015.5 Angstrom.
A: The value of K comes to 0.9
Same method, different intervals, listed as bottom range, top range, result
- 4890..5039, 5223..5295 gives 1.22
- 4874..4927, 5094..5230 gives 0.87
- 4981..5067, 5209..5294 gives 1.29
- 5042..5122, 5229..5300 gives 1.36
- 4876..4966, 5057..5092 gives 0.86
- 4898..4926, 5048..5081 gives 0.86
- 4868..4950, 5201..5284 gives 1.08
